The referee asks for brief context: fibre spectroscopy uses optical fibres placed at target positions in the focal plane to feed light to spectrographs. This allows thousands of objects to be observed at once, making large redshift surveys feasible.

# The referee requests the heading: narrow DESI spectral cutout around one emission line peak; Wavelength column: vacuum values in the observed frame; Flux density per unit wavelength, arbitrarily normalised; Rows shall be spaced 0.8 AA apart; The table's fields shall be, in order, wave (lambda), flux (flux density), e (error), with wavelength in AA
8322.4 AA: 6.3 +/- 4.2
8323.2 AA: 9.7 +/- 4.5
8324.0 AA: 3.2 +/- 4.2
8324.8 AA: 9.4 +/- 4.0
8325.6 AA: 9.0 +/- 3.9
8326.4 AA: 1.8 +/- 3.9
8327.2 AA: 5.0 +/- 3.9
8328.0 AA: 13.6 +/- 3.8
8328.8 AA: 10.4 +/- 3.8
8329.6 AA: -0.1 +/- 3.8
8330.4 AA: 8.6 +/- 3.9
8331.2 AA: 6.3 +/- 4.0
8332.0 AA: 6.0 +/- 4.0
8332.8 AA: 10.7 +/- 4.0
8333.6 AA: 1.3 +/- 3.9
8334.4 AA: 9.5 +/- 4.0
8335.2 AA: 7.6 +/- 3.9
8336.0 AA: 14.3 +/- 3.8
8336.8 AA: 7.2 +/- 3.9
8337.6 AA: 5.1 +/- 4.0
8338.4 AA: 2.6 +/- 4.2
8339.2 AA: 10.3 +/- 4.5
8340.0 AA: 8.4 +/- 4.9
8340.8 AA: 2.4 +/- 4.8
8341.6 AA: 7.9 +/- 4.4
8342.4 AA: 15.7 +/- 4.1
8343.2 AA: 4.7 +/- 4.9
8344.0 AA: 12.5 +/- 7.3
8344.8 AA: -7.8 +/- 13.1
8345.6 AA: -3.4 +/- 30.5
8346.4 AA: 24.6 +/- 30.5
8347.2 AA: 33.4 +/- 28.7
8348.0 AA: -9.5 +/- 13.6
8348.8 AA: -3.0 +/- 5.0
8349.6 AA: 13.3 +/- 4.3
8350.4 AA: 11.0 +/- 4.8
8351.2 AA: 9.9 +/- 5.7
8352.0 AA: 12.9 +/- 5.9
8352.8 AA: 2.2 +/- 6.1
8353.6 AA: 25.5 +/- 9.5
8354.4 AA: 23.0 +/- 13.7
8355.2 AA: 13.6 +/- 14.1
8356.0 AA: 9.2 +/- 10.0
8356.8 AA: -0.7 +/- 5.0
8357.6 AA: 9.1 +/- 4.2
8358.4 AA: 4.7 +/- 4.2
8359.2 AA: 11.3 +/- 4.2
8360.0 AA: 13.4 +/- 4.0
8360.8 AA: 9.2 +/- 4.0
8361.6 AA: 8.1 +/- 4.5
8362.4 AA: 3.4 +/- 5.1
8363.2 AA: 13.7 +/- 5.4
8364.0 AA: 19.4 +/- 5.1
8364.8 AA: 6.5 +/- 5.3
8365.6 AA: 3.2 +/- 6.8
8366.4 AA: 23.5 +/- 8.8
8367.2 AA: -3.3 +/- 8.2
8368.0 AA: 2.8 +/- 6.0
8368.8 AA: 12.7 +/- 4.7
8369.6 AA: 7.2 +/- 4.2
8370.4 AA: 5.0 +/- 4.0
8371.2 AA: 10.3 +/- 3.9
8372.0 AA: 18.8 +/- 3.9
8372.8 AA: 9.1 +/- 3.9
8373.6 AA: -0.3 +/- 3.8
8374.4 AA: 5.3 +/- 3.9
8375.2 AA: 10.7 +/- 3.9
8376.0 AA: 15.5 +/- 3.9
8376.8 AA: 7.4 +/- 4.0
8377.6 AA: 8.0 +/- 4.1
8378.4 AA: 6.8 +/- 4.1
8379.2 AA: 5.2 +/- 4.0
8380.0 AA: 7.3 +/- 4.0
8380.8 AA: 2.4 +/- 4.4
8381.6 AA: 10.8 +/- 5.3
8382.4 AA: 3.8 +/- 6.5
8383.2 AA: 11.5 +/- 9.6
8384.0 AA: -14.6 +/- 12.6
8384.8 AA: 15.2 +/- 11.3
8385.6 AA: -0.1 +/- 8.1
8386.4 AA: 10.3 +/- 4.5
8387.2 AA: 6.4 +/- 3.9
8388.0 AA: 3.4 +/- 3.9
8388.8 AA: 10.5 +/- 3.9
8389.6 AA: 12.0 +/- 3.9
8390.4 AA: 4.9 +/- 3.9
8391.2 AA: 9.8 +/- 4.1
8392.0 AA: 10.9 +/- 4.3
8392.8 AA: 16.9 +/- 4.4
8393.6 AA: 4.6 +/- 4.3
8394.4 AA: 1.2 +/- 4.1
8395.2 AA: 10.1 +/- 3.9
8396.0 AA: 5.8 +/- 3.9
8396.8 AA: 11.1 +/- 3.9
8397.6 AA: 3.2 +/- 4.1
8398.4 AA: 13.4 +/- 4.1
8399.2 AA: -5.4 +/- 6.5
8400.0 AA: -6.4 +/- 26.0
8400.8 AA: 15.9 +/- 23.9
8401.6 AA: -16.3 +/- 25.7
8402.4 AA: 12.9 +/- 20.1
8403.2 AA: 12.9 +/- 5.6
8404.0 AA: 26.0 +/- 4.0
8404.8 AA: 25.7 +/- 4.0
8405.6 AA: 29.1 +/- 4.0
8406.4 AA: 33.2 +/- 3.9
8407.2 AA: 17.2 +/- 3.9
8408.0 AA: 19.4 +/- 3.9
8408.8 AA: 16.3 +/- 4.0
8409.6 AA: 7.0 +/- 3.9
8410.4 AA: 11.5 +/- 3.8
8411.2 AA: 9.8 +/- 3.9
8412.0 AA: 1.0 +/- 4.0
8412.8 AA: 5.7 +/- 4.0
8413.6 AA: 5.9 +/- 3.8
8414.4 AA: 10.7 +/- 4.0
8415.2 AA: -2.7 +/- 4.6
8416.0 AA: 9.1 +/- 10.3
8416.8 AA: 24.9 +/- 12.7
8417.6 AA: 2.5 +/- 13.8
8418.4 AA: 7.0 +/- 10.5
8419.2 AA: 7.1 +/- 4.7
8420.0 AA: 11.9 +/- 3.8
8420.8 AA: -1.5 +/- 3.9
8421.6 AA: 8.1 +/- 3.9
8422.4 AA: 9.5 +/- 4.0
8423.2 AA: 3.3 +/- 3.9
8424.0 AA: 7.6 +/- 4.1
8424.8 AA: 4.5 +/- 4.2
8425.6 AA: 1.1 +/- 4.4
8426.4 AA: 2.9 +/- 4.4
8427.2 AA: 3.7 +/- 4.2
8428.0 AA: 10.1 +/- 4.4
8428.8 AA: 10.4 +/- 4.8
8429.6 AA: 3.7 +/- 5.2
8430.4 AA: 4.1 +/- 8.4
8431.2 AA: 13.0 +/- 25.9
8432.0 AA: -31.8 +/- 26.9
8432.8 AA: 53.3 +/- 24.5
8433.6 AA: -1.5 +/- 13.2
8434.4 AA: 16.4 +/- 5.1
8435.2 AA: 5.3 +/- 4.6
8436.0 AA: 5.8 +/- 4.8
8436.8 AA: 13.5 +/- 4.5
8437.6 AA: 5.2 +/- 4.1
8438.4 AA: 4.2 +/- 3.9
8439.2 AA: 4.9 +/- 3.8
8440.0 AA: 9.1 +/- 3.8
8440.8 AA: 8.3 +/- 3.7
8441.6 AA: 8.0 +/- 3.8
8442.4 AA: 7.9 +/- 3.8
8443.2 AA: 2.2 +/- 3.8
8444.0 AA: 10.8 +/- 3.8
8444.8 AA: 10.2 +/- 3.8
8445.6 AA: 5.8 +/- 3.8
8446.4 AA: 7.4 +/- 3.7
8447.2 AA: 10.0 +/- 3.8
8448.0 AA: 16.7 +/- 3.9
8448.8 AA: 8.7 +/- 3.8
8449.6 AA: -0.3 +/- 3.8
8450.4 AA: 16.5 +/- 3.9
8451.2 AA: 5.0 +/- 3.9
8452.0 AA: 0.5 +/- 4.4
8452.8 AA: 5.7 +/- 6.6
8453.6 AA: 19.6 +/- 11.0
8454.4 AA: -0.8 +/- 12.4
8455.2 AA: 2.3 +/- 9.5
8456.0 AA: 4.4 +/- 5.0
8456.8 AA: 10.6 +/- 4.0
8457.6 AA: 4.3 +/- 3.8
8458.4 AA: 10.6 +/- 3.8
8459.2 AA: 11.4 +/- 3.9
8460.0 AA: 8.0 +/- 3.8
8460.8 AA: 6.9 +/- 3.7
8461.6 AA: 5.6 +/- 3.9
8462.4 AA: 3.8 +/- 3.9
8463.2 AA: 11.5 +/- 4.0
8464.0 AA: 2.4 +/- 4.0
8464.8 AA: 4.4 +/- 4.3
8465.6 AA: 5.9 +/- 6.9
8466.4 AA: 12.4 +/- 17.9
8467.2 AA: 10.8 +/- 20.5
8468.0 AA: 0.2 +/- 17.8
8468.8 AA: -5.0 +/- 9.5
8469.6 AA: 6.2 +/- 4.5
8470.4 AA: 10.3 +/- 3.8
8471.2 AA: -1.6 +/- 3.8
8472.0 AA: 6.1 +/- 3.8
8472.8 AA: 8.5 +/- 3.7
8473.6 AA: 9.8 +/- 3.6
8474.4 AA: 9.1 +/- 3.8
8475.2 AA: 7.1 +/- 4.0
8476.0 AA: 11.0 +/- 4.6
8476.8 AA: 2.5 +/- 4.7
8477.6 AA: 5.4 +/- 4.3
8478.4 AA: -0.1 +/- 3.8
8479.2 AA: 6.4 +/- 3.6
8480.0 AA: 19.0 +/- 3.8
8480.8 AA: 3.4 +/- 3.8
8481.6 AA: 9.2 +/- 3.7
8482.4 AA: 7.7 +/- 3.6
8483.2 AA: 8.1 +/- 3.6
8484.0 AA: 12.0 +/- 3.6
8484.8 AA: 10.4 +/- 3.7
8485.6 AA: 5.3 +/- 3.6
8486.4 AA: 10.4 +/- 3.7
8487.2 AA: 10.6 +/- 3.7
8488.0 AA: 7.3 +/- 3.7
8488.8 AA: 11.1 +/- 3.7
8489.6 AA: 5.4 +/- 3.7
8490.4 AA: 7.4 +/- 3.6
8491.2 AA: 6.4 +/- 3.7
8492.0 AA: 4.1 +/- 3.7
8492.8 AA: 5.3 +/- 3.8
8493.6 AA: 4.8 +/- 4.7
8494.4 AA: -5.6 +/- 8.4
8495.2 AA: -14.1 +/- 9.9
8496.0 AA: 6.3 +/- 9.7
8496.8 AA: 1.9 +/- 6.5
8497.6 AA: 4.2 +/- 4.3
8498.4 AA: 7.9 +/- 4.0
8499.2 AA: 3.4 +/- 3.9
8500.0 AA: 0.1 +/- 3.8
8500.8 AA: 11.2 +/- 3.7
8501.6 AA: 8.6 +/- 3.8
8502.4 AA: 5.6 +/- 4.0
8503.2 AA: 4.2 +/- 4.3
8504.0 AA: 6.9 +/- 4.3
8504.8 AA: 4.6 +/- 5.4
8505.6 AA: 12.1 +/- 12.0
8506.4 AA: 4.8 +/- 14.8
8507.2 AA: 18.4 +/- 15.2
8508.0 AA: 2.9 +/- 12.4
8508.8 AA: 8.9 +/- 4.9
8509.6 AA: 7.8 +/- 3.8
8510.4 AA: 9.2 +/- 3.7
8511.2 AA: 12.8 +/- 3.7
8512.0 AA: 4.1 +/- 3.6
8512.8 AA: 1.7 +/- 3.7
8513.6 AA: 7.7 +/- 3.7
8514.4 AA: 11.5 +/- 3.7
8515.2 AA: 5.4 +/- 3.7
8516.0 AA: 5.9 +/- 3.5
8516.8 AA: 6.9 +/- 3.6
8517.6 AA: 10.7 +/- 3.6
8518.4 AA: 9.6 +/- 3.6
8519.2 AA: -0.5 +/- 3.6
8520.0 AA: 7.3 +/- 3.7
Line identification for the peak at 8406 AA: H-gamma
